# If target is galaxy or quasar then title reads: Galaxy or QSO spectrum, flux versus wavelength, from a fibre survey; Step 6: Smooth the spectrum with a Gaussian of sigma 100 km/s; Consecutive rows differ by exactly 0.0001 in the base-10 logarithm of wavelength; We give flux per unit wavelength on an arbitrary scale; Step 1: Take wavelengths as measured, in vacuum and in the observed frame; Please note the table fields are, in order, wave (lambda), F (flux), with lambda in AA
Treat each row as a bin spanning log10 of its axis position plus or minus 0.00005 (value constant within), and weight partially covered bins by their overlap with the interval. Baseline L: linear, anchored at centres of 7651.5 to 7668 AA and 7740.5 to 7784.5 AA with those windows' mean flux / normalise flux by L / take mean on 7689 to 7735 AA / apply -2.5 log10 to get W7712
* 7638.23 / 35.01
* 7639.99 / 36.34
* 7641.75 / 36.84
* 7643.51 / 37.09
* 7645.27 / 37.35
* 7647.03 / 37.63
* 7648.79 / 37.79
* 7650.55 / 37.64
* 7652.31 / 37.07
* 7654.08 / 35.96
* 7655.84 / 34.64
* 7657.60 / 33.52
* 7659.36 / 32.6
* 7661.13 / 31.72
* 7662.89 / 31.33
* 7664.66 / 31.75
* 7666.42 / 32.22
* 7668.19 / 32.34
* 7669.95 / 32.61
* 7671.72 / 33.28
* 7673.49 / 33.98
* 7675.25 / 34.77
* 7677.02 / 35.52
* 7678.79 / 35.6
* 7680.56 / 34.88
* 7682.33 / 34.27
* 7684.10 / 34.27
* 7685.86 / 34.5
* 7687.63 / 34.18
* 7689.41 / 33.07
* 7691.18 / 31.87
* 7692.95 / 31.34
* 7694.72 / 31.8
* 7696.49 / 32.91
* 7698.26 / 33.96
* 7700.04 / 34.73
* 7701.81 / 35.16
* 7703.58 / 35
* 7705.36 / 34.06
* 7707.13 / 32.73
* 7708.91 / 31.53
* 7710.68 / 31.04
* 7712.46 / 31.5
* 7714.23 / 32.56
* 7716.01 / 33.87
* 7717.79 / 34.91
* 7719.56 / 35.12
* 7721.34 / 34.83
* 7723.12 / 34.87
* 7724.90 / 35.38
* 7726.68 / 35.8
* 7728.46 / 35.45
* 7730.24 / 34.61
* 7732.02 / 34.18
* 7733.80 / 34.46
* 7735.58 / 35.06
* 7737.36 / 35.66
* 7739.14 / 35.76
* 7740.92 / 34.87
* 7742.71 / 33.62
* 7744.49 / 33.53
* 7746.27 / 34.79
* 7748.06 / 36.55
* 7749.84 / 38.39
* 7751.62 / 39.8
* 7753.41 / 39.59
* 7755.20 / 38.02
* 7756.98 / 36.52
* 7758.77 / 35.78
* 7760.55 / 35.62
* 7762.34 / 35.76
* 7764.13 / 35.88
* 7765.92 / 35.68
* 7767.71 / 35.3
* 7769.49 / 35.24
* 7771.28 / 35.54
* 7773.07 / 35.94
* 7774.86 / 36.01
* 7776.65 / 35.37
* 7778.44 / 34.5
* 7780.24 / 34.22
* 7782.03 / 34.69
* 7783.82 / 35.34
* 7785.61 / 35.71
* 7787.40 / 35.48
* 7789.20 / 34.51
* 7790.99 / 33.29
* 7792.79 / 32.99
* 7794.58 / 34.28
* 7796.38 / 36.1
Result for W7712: 0.03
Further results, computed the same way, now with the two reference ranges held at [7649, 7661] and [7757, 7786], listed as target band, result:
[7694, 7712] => 0.06 mag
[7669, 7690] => 0.03 mag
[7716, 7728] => 0.01 mag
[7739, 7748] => 0.02 mag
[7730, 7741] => 0.01 mag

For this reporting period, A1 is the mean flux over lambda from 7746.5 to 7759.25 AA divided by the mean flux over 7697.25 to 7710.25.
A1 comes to 1.12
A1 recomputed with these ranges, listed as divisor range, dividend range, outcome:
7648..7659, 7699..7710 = 0.94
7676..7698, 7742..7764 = 1.08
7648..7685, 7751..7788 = 1.05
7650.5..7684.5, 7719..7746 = 1.03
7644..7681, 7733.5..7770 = 1.04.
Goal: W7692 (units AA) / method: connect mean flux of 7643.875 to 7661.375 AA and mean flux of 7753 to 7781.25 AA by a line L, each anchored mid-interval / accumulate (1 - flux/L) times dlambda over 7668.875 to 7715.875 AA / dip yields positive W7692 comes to 3.0 AA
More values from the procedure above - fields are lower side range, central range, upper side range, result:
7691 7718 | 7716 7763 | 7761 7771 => -1.6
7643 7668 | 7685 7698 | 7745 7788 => 0.9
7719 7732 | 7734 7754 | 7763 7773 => -0.4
